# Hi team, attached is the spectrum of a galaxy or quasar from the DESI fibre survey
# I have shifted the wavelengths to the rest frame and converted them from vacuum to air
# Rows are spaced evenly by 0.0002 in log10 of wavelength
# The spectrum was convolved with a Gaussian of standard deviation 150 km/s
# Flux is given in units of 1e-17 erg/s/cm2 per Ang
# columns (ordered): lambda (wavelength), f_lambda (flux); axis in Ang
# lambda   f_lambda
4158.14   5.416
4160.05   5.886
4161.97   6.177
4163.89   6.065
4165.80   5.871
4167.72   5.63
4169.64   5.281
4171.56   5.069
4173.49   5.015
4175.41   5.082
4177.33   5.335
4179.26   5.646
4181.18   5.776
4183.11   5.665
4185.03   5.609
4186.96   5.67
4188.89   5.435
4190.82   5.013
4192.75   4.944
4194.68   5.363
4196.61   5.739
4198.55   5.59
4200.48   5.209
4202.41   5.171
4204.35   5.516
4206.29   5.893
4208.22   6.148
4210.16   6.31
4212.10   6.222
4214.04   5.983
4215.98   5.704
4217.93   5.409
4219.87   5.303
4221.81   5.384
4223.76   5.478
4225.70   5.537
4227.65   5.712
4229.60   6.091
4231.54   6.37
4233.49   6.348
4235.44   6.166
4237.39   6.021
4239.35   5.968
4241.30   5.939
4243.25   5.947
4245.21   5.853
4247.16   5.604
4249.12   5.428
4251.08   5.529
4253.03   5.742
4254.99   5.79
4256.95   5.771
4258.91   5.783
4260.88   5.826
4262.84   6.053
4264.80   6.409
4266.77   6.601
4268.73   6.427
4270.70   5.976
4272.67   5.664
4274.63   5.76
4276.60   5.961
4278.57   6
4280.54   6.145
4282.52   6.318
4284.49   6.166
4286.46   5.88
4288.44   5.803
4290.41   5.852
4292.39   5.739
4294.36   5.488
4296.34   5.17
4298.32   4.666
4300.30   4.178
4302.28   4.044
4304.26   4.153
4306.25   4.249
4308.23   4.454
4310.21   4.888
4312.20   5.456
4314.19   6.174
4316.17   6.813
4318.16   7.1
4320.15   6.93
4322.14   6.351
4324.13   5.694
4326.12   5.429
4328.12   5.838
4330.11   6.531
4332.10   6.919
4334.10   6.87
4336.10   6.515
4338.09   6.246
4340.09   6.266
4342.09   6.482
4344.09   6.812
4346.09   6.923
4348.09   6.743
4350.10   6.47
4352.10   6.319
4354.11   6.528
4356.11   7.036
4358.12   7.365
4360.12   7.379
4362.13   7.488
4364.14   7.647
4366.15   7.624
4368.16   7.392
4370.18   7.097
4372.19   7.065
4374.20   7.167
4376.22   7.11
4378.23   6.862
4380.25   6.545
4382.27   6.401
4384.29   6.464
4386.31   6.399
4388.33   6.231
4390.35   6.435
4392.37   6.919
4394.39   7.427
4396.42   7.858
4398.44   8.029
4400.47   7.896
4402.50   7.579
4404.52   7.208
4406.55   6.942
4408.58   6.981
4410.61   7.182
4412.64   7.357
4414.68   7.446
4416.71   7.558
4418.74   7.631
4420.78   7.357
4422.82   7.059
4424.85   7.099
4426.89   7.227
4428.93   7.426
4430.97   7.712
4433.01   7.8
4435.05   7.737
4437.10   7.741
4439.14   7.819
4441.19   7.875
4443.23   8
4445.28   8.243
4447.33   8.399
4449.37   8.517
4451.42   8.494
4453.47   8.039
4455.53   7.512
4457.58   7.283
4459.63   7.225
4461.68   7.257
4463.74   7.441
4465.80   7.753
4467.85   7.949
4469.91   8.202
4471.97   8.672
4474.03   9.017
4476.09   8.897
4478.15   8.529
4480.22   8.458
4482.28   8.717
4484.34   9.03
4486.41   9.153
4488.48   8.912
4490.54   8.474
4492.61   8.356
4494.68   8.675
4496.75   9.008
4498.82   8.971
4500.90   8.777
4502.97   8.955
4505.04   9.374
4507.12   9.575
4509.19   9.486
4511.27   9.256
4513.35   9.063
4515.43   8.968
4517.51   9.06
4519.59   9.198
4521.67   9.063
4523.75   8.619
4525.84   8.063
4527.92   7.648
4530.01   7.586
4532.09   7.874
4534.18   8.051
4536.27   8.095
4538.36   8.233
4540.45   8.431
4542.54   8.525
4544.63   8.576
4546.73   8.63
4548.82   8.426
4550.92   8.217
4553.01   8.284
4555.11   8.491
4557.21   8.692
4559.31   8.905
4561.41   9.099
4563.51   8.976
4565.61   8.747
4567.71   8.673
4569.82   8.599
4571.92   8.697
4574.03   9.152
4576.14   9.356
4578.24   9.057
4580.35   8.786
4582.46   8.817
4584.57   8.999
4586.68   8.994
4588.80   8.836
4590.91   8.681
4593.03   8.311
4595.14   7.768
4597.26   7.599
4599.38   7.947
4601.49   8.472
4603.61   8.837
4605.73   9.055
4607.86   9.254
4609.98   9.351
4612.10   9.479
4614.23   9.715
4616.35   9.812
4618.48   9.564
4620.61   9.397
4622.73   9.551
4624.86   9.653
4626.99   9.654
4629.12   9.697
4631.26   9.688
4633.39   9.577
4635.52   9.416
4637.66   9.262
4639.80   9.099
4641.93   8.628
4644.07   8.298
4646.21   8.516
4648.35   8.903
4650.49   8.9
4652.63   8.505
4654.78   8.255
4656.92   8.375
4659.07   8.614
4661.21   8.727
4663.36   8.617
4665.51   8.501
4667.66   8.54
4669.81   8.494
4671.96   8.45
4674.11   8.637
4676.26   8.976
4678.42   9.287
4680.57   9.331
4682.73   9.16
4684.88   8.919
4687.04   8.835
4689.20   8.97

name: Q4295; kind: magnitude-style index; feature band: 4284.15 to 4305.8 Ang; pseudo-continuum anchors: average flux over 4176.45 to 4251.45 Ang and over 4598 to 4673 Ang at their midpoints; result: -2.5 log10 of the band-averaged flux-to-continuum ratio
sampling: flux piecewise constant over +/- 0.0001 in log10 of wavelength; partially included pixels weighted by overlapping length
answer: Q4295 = 0.22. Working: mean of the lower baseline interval 5.7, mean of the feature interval 5.14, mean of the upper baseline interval 8.99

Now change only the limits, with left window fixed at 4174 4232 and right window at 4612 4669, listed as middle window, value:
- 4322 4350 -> 0.041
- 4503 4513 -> -0.168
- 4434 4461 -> -0.053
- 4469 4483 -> -0.117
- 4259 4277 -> 0.009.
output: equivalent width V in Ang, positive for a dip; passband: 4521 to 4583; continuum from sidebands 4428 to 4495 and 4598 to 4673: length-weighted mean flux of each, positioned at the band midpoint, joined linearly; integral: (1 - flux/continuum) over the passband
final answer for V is 0.4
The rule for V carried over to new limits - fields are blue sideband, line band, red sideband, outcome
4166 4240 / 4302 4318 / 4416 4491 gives 3.5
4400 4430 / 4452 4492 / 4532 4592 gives -2.0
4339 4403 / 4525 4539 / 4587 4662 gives 0.5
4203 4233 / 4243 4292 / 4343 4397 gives 2.0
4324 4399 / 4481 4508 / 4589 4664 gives -3.5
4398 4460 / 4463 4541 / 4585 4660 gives -4.8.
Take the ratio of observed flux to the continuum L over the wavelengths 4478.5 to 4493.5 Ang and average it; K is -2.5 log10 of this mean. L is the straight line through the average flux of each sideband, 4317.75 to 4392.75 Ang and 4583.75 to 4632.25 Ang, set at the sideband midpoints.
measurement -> -0.10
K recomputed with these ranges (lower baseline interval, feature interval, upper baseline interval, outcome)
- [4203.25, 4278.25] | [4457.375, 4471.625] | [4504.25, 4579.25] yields 0.04 mag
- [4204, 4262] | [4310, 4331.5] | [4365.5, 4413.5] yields 0.06 mag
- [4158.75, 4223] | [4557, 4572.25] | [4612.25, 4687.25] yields -0.05 mag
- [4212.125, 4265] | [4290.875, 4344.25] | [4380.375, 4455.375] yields 0.14 mag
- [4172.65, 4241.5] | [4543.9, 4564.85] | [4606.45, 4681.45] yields -0.04 mag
